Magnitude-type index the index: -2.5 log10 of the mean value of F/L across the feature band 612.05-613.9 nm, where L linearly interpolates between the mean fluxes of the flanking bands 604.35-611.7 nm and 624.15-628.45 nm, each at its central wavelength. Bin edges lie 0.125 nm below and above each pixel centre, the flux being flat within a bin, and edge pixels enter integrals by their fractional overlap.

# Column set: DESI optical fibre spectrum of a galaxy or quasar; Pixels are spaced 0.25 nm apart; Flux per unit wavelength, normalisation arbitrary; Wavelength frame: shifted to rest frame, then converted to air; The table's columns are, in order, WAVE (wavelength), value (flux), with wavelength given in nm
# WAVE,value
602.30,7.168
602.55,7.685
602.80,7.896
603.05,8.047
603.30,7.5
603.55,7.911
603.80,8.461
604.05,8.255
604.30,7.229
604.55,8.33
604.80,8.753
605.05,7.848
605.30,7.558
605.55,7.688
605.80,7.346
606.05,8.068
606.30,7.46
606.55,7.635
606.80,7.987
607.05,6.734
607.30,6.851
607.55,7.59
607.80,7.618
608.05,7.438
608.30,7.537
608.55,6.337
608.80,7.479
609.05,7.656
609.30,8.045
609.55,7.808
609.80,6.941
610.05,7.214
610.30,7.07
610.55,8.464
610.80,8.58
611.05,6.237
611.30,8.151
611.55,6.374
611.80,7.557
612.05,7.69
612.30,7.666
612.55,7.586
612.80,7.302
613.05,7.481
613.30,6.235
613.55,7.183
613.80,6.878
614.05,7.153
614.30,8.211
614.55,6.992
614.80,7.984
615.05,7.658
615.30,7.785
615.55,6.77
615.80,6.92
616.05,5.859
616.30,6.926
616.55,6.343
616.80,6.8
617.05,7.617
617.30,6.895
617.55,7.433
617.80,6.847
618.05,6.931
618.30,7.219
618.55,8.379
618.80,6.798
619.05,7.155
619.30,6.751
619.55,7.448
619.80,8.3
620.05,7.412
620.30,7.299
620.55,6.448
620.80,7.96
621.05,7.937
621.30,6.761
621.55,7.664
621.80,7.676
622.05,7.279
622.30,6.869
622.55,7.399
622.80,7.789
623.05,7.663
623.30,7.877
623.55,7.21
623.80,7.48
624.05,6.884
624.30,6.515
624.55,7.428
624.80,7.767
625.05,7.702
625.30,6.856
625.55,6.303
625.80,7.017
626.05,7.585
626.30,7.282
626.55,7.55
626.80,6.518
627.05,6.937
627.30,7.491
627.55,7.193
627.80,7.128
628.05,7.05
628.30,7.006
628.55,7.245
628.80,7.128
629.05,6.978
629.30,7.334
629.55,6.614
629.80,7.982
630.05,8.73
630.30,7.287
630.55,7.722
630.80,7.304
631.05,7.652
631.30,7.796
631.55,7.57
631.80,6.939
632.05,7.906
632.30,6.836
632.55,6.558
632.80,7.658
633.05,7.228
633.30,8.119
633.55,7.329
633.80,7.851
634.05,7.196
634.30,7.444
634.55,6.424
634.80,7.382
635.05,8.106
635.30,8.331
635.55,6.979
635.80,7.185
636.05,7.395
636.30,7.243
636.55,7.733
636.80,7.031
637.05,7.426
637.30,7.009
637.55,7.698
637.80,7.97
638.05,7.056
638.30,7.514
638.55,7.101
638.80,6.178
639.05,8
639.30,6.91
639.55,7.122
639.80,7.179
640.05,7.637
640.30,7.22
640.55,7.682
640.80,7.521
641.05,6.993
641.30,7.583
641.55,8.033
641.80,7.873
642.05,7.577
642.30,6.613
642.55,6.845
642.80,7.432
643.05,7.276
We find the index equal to 0.03 mag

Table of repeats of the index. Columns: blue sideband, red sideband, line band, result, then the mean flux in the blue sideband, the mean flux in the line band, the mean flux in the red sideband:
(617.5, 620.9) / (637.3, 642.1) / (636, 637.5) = 0.01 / 7.31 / 7.32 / 7.4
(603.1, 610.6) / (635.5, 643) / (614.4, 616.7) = 0.08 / 7.62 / 7.04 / 7.33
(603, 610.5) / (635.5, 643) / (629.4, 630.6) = -0.04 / 7.62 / 7.66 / 7.33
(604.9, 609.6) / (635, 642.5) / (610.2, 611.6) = -0.01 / 7.51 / 7.55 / 7.38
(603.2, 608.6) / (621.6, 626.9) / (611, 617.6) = 0.05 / 7.66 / 7.18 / 7.28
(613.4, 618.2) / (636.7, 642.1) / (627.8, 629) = 0.02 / 7.11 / 7.1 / 7.38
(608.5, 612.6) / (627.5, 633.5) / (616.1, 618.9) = 0.05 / 7.48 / 7.08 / 7.38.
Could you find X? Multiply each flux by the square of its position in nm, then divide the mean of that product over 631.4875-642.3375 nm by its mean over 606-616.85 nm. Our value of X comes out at 1.09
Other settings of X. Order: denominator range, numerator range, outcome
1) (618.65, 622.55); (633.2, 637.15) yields 1.06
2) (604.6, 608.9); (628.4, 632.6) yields 1.06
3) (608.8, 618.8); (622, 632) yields 1.04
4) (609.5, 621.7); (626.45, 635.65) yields 1.06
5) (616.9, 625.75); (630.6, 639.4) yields 1.05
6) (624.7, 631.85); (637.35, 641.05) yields 1.04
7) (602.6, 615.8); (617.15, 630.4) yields 1.01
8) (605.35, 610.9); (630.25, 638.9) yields 1.07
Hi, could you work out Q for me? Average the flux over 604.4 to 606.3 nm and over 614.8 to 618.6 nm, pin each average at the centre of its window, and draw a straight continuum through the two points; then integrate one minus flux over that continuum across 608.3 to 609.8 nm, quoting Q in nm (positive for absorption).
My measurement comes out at 0.04 nm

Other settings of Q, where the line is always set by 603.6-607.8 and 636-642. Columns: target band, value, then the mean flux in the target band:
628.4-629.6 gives 0.06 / 7.09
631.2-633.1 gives 0.04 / 7.31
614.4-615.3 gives 0.00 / 7.6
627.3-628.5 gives 0.06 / 7.14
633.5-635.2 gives 0.01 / 7.41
